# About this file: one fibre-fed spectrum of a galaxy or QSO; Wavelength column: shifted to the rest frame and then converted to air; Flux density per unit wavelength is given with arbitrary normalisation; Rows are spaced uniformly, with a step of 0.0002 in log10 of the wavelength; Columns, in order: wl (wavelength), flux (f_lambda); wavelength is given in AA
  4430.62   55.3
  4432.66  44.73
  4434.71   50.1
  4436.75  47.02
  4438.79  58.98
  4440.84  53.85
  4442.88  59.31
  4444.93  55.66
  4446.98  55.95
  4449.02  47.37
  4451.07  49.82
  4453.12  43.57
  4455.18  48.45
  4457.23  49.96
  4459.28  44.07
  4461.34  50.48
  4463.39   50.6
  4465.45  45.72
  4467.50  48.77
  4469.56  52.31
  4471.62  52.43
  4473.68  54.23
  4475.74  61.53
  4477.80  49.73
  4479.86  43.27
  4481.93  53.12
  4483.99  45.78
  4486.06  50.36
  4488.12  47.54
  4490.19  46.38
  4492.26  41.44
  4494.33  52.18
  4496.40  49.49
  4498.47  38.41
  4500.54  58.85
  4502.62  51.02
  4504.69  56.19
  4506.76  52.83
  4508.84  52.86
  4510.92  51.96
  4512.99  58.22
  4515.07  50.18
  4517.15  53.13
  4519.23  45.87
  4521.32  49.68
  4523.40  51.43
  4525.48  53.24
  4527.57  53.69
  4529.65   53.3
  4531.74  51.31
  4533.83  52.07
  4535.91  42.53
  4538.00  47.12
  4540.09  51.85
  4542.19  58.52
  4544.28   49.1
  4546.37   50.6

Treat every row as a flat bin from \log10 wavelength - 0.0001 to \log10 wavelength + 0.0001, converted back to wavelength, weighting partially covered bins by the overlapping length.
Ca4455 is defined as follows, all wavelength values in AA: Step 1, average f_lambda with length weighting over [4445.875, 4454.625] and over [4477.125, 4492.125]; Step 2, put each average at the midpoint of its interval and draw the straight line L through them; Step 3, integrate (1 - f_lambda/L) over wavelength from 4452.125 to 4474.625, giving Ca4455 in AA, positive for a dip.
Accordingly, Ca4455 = -0.3 AA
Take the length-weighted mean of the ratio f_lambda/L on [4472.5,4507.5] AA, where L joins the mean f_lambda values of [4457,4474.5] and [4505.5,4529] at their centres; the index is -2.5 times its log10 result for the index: 0.02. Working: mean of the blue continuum 49.8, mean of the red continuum 52.2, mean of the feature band 50.1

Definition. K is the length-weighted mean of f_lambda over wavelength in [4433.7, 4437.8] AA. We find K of 48.7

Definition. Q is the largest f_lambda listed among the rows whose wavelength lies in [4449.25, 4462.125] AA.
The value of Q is 50.48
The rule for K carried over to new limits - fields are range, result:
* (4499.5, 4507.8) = 54.7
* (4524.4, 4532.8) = 52.9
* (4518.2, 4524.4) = 48.9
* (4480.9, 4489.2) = 49.2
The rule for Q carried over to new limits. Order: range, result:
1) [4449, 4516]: 61.53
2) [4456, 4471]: 52.31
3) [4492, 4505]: 58.85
